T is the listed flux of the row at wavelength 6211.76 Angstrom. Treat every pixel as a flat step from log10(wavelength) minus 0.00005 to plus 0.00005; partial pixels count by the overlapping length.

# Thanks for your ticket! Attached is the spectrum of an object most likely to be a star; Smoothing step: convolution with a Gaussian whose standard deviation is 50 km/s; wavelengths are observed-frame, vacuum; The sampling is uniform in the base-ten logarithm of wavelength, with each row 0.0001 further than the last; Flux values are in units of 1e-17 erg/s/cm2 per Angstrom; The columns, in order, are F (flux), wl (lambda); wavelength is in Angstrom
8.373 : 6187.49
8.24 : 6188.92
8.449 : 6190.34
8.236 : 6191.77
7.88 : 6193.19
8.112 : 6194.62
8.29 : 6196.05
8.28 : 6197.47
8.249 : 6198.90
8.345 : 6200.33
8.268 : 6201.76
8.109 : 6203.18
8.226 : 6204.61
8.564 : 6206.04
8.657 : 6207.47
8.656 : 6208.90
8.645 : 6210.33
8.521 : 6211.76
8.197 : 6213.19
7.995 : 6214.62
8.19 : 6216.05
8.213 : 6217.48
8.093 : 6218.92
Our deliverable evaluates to 8.521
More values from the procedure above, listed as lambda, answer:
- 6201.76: 8.268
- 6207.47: 8.657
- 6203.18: 8.109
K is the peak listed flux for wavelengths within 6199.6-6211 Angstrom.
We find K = 8.657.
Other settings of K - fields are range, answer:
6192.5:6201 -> 8.345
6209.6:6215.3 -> 8.645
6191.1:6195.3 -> 8.236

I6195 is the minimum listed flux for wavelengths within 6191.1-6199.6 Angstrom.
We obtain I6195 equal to 7.88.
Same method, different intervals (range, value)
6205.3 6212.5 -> 8.521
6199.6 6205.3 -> 8.109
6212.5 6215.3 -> 7.995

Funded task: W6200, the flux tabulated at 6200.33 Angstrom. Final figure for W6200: 8.345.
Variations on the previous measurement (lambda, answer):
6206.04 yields 8.564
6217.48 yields 8.213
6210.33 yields 8.645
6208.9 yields 8.656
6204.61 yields 8.226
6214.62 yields 7.995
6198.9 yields 8.249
